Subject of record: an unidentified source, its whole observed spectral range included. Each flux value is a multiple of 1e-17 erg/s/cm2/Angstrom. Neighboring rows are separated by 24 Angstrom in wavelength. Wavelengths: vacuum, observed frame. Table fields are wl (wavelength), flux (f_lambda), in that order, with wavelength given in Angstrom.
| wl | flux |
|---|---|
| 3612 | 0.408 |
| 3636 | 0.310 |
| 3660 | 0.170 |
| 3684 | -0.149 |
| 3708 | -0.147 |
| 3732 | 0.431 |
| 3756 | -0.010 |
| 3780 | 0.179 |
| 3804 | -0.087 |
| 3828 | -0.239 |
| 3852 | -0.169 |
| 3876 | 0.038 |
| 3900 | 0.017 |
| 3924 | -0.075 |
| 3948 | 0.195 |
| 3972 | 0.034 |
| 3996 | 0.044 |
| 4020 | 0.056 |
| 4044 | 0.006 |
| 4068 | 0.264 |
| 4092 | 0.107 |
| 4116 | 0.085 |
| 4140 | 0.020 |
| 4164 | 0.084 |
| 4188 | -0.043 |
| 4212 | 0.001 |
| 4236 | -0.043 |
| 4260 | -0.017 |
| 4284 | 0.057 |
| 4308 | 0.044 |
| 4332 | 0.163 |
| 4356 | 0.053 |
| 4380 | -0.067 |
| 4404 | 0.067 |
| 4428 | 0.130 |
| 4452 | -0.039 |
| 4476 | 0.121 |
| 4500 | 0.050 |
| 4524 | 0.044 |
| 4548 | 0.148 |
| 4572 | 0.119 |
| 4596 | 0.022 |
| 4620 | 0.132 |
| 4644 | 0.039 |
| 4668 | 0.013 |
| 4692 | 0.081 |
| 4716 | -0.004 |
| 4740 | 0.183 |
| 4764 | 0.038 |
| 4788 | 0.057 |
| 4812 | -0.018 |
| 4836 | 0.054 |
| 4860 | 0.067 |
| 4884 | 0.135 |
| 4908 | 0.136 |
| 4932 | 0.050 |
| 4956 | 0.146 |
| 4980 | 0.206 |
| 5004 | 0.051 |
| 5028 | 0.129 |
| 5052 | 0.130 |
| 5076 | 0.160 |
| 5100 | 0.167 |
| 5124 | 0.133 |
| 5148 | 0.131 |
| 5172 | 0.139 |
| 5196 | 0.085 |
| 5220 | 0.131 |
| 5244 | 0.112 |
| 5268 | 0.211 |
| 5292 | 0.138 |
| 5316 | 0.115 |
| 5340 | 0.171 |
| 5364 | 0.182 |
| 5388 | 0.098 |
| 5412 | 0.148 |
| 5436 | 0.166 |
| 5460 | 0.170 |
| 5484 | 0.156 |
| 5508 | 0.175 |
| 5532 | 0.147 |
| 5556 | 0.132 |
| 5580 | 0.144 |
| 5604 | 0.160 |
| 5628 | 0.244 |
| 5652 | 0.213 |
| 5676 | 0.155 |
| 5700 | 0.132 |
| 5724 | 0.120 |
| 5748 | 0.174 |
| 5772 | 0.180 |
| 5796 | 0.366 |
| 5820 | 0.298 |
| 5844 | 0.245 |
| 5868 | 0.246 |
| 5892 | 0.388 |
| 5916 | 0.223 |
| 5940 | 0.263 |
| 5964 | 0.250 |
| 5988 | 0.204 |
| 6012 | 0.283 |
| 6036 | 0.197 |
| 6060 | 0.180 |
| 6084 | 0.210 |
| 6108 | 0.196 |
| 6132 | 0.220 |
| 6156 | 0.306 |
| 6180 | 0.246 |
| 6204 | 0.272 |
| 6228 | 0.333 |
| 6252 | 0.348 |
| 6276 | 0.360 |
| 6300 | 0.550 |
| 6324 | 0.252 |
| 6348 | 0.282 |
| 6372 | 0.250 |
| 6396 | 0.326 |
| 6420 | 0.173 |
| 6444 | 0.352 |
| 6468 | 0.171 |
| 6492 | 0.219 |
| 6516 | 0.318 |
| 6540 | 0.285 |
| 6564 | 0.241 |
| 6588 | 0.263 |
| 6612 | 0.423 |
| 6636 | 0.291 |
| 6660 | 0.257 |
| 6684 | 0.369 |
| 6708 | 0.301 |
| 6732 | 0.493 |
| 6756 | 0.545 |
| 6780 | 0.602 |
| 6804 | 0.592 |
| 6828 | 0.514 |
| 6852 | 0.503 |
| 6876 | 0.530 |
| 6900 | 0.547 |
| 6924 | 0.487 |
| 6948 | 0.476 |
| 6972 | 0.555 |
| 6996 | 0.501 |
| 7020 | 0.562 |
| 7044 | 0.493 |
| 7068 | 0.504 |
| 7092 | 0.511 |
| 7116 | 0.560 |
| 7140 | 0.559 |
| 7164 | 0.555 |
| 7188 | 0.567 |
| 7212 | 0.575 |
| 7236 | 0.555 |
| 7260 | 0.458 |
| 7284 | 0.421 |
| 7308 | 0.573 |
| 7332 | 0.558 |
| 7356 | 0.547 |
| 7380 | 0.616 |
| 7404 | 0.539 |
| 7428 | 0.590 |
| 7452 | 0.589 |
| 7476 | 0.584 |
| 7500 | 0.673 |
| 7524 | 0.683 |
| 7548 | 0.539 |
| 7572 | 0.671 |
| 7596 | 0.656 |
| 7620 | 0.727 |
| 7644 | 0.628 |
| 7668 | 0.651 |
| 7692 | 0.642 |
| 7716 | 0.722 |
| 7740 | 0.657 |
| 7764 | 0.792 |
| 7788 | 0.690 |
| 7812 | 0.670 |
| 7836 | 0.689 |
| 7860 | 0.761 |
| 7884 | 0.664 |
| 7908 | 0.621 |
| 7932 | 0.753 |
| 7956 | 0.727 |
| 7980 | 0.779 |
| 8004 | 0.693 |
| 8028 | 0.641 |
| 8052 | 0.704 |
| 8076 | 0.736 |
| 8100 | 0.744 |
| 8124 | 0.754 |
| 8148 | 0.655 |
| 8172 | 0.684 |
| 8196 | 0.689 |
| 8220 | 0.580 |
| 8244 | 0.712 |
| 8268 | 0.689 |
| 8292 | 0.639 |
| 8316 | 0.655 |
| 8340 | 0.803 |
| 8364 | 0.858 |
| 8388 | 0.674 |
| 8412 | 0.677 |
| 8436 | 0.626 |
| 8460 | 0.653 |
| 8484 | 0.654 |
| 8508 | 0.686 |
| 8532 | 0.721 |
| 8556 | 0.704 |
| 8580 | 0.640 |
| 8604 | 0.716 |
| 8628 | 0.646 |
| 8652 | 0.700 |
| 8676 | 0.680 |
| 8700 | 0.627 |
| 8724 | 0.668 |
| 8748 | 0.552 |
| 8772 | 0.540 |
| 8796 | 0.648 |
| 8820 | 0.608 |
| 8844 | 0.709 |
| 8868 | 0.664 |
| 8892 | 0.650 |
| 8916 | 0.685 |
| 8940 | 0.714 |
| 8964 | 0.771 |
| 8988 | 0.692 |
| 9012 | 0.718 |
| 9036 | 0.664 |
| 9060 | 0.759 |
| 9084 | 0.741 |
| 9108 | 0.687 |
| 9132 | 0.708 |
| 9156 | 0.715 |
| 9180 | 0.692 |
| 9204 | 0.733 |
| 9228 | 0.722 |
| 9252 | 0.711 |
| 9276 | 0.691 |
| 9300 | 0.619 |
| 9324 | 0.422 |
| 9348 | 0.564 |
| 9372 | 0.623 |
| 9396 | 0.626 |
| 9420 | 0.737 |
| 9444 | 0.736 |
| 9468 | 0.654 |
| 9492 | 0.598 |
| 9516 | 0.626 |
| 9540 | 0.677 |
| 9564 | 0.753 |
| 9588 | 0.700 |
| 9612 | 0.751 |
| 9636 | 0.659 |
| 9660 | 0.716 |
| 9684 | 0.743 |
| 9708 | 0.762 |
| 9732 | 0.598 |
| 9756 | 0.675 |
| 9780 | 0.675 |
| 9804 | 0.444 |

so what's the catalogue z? 0.690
